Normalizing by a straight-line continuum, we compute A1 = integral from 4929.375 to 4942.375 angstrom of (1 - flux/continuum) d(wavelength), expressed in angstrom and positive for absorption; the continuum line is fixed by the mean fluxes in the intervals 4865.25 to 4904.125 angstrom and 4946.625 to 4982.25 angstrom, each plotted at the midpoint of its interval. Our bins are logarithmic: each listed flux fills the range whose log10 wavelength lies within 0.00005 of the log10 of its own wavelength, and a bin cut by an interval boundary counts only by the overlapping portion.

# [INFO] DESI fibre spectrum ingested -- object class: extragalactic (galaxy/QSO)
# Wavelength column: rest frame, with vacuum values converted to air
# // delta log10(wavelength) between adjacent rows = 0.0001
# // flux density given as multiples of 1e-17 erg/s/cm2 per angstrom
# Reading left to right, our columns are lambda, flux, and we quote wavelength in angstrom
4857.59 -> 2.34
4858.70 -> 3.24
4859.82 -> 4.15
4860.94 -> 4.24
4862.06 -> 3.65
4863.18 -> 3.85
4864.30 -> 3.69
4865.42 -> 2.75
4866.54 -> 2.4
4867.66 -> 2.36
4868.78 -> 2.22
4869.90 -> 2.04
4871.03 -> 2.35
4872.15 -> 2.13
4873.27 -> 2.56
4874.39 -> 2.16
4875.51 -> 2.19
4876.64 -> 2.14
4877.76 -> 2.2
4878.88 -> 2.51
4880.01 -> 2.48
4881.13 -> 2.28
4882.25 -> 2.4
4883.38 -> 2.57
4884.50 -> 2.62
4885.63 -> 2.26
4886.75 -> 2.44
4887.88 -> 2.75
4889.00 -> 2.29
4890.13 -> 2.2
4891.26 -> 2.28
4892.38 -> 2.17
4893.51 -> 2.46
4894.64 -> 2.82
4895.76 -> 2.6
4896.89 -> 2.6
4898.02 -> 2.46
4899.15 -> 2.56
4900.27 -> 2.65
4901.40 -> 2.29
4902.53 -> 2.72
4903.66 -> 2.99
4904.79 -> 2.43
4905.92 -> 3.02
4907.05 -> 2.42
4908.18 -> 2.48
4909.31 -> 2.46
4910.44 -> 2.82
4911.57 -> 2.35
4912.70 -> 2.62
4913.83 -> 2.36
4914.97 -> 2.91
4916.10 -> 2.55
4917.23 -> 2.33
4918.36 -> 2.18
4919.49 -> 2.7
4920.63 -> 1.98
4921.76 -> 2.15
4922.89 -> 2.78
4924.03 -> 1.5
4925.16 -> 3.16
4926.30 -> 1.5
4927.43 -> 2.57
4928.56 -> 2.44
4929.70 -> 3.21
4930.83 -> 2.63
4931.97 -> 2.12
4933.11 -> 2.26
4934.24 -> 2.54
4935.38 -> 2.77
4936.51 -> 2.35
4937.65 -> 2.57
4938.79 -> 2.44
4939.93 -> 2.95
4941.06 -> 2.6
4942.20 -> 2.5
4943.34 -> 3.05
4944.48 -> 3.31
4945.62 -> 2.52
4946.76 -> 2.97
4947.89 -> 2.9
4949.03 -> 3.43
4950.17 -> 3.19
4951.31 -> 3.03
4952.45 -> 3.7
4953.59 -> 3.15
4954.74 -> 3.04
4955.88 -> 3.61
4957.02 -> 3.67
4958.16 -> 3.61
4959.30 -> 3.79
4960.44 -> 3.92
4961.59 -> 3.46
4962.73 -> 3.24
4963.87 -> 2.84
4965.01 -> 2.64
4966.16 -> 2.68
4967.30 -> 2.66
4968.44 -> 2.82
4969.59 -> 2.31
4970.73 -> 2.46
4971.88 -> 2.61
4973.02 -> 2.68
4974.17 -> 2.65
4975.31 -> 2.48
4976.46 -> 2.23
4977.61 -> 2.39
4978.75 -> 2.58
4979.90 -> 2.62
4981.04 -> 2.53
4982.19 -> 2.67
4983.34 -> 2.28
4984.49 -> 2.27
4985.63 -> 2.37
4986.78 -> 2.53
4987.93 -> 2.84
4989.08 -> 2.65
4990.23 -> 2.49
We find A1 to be 0.93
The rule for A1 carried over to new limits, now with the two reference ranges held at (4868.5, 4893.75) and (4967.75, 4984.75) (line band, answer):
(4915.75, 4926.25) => 0.37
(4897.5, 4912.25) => -1.31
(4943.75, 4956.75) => -3.78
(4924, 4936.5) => -0.20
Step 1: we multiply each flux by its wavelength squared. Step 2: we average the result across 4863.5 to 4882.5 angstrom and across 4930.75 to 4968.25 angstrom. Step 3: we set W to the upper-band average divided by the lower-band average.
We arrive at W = 1.3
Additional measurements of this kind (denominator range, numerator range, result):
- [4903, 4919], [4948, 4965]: 1.34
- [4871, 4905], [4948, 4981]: 1.26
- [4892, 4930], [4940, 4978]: 1.21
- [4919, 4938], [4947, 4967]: 1.37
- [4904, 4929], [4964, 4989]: 1.07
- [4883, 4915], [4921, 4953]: 1.08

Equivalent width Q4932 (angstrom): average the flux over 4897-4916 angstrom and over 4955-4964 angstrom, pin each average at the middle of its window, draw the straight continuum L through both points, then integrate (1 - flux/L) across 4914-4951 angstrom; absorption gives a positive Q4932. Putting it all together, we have 5.6 angstrom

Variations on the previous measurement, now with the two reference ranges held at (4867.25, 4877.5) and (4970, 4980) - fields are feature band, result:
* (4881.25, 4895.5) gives -1.0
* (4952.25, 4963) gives -4.6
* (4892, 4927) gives -2.3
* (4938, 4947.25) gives -1.4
